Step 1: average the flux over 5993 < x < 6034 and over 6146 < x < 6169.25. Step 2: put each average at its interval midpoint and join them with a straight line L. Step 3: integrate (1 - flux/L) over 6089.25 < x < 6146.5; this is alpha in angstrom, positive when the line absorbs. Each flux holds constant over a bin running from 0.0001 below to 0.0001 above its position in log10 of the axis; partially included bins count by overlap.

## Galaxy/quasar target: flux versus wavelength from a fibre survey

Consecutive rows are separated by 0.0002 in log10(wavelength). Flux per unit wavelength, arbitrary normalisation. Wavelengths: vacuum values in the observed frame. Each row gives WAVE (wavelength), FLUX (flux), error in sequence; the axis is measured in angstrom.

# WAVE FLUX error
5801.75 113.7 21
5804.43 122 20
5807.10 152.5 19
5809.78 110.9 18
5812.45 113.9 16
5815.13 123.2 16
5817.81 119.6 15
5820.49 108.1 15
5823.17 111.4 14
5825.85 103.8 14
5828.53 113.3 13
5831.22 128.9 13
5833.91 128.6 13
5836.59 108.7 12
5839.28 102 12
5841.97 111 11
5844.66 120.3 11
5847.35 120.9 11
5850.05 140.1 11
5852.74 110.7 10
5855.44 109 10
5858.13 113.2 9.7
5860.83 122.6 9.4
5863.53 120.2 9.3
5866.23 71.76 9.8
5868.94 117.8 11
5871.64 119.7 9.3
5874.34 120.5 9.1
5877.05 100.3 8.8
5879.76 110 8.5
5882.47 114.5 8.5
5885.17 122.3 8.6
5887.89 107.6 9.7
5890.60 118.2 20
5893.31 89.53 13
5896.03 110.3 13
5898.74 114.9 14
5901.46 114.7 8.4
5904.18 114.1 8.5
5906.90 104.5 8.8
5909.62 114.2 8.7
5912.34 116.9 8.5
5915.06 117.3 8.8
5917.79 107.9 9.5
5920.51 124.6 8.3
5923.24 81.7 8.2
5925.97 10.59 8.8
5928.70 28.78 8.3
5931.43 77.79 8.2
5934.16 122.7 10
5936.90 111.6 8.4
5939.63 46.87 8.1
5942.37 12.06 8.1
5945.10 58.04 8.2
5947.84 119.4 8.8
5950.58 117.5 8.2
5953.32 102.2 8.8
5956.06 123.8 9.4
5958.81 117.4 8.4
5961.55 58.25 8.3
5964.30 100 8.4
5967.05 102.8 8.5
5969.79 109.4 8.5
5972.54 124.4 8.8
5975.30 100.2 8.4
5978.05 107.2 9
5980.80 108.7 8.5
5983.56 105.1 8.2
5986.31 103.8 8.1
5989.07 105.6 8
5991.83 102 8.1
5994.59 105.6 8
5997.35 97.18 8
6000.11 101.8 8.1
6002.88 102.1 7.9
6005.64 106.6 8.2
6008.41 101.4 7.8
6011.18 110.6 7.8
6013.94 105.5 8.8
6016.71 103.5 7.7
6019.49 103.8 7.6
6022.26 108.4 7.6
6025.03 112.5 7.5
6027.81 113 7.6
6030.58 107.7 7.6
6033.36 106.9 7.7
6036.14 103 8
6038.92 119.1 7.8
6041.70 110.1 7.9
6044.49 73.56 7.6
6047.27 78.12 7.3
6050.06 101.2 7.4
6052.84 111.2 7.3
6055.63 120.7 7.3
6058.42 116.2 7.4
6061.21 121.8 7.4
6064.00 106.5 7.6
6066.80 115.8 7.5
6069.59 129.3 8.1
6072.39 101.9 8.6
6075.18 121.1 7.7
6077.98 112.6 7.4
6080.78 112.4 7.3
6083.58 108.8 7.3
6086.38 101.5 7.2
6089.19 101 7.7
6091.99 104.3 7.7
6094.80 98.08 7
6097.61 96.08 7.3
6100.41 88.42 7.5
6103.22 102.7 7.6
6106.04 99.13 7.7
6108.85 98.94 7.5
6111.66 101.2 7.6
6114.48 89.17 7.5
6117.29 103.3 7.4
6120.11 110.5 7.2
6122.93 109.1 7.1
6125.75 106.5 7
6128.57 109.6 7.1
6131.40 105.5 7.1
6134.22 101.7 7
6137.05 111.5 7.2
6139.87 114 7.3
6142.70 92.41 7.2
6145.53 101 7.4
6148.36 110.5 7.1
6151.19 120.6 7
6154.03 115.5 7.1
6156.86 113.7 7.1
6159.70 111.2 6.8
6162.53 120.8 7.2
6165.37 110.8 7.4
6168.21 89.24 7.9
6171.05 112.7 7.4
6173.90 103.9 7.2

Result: 4.0 angstrom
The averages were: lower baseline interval 106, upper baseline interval 111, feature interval 102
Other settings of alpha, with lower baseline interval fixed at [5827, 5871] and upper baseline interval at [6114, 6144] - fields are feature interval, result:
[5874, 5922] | 0.5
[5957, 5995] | 2.3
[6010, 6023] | 0.4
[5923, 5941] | 7.1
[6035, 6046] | 0.7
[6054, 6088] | -2.1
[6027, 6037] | 0.1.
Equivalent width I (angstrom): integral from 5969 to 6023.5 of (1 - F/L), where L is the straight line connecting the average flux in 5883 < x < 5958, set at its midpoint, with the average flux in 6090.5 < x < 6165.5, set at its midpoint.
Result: -3.3 angstrom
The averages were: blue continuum 96.3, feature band 106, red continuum 105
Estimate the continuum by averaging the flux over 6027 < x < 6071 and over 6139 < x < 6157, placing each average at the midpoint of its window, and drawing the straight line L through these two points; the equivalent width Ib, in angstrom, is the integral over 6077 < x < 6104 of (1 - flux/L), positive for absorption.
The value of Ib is 1.6 angstrom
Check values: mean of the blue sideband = 108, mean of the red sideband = 109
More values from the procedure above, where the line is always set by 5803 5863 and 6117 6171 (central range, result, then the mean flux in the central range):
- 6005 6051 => 3.4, 104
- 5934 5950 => 5.2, 77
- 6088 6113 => 2.5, 98.9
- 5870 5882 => 0.4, 113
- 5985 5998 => 1.1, 103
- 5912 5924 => 0.5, 110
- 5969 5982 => 0.4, 110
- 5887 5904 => 0.9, 110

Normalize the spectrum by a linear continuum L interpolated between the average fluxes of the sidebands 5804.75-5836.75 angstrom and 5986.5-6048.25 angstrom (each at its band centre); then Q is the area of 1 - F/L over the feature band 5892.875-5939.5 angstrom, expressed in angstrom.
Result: 6.3 angstrom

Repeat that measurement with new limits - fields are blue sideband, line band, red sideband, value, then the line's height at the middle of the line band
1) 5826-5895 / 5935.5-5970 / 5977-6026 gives 5.7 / 108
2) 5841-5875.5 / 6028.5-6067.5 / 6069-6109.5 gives 0.0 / 107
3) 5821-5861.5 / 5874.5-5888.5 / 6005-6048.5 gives 0.2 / 113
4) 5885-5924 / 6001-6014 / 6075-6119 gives 0.1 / 106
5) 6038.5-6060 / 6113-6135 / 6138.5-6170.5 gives 0.6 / 107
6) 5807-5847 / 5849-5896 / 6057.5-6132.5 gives 1.0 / 114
